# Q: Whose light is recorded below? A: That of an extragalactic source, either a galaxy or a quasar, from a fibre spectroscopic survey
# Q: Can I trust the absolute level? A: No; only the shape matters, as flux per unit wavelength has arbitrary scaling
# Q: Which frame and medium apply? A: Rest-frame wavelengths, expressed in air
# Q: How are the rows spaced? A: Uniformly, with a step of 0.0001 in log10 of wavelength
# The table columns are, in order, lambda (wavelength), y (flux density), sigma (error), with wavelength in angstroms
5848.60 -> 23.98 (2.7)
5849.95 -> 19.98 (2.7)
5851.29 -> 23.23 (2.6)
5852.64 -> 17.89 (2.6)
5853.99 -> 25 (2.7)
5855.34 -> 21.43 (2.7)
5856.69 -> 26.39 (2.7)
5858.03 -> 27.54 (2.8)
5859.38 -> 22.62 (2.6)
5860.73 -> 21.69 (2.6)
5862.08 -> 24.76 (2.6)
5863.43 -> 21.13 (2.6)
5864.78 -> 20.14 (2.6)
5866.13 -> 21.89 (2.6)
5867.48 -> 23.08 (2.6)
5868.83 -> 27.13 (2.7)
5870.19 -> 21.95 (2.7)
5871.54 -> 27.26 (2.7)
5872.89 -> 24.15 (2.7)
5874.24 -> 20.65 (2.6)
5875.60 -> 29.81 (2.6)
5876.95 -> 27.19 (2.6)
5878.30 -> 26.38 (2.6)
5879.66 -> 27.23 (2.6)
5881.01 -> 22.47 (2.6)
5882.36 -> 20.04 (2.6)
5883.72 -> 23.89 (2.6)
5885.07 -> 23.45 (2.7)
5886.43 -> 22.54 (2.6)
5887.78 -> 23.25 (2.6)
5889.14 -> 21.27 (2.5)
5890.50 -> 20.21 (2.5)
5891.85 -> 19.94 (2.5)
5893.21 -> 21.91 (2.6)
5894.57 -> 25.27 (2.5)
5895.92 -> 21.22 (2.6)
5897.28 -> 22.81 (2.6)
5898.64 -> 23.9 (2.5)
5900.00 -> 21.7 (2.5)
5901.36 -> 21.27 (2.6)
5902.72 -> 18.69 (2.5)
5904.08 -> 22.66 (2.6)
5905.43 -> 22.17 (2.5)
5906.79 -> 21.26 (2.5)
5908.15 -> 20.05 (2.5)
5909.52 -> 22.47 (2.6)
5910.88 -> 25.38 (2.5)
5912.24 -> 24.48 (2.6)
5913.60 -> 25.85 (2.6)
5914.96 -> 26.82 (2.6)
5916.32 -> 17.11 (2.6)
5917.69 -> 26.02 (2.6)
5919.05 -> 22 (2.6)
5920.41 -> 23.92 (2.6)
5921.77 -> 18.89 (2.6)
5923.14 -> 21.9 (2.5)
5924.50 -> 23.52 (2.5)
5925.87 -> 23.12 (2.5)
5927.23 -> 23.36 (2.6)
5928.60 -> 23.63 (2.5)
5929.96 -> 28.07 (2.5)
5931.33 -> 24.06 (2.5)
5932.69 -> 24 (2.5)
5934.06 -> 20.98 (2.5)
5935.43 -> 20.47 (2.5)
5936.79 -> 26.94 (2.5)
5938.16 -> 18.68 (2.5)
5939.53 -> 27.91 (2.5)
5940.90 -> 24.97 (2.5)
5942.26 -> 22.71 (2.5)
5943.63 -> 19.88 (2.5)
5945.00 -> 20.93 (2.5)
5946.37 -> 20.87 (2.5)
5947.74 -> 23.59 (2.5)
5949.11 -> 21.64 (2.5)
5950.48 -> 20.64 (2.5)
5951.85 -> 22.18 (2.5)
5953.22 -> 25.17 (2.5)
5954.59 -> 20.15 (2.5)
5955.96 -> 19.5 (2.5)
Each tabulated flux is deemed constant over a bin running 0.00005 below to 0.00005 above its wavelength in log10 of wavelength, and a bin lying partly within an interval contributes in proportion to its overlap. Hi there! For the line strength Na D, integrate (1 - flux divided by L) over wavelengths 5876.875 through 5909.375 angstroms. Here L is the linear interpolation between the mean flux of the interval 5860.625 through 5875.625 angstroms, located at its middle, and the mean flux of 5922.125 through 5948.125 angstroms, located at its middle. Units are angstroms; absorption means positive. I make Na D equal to 1.2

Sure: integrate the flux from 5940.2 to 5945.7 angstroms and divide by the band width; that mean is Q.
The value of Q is 22.1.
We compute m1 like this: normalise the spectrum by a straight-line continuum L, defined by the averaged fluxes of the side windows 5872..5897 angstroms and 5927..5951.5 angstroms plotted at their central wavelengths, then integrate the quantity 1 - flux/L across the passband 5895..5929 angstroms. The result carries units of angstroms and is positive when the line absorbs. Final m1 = 0.9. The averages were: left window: 23.4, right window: 22.9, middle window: 22.6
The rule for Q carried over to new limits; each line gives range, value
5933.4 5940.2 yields 23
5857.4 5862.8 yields 24.1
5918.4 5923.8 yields 21.7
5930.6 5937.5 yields 23.3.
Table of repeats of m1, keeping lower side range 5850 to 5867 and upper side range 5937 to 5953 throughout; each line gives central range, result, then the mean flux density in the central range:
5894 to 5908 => 0.4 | 22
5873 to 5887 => -1.1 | 24.4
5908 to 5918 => -0.5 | 23.6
